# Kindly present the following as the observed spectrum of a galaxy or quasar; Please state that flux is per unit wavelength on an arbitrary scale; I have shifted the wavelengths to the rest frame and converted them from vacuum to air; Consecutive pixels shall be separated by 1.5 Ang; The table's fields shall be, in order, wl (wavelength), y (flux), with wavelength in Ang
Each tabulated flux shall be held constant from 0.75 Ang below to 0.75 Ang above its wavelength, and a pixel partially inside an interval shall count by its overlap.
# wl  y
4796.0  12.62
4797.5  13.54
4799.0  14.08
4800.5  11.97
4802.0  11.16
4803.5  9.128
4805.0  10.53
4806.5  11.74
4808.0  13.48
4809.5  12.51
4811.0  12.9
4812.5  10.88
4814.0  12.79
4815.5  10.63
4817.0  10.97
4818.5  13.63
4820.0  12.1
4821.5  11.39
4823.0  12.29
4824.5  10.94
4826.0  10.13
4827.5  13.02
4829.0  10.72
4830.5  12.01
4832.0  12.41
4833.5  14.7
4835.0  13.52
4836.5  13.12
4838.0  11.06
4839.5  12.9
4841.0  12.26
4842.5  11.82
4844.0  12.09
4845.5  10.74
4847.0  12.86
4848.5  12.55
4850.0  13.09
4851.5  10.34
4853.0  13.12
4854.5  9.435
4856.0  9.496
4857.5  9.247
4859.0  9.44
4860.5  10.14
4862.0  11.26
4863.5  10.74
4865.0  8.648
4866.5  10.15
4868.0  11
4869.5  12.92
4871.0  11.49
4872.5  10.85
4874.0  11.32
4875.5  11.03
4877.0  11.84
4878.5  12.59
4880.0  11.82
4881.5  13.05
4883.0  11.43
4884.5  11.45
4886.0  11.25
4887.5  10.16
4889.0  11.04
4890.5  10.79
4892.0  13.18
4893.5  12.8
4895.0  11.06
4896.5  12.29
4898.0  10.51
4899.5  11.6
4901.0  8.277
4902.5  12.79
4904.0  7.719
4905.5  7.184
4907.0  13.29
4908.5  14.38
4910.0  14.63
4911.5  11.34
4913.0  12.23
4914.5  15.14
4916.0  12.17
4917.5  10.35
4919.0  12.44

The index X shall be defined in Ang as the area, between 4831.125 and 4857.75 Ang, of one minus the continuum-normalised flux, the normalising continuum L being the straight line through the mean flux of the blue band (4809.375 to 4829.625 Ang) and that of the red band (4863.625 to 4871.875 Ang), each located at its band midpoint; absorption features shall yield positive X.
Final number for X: -1.6 Ang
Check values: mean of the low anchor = 11.8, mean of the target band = 12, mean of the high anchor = 10.8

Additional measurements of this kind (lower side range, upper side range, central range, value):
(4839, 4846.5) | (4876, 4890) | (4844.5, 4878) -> 2.2 Ang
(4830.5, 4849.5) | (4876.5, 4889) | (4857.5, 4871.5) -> 1.7 Ang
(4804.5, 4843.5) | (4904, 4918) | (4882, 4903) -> 1.3 Ang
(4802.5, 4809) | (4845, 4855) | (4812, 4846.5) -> -1.4 Ang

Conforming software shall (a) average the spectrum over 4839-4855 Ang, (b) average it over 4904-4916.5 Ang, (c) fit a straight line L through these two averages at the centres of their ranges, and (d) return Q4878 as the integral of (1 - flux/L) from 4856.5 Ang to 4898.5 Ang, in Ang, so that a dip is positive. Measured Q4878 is 3.2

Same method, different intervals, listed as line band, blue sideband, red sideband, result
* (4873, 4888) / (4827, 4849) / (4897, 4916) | 0.4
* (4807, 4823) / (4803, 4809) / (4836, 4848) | -0.8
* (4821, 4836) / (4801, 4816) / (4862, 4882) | -0.8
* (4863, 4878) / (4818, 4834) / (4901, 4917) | 1.2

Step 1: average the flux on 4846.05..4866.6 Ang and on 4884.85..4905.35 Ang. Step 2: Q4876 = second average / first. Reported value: 1.01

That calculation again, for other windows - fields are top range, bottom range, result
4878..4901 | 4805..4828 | 0.97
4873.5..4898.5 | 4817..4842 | 0.95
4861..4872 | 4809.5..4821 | 0.91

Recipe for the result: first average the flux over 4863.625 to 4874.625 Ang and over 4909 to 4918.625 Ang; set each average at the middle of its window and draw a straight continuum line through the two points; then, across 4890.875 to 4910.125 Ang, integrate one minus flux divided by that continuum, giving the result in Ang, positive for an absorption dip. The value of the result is 1.18 Ang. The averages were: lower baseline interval 10.9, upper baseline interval 12.7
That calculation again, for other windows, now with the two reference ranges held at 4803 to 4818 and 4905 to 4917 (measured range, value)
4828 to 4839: -0.6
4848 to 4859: 1.1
